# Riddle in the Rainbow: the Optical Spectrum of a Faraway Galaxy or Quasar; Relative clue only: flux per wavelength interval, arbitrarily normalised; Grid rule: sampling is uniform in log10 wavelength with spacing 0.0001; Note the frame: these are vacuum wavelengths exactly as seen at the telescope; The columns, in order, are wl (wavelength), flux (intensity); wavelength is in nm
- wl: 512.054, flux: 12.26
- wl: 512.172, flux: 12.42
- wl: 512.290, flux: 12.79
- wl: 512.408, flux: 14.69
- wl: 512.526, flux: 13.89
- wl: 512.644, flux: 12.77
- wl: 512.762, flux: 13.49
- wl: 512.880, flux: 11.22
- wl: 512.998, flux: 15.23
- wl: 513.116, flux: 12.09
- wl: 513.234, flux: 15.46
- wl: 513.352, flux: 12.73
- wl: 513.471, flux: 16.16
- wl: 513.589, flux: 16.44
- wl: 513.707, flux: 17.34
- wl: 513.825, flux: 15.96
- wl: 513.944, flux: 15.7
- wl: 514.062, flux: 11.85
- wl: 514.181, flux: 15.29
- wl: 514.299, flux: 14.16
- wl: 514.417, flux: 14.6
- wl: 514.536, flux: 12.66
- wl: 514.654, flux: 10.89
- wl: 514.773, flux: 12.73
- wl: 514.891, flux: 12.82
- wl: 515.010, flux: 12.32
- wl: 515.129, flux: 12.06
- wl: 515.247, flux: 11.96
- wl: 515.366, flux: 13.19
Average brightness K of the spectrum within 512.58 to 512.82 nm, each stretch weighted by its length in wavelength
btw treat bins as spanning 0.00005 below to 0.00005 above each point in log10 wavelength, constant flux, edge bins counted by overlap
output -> 13.1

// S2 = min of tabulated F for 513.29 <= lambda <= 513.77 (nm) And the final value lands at 12.73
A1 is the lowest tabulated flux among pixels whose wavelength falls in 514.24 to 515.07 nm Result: 10.89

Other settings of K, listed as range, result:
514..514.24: 13.6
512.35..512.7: 13.8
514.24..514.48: 14.4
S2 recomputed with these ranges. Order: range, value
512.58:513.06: 11.22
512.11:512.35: 12.42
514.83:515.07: 12.32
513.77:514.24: 11.85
